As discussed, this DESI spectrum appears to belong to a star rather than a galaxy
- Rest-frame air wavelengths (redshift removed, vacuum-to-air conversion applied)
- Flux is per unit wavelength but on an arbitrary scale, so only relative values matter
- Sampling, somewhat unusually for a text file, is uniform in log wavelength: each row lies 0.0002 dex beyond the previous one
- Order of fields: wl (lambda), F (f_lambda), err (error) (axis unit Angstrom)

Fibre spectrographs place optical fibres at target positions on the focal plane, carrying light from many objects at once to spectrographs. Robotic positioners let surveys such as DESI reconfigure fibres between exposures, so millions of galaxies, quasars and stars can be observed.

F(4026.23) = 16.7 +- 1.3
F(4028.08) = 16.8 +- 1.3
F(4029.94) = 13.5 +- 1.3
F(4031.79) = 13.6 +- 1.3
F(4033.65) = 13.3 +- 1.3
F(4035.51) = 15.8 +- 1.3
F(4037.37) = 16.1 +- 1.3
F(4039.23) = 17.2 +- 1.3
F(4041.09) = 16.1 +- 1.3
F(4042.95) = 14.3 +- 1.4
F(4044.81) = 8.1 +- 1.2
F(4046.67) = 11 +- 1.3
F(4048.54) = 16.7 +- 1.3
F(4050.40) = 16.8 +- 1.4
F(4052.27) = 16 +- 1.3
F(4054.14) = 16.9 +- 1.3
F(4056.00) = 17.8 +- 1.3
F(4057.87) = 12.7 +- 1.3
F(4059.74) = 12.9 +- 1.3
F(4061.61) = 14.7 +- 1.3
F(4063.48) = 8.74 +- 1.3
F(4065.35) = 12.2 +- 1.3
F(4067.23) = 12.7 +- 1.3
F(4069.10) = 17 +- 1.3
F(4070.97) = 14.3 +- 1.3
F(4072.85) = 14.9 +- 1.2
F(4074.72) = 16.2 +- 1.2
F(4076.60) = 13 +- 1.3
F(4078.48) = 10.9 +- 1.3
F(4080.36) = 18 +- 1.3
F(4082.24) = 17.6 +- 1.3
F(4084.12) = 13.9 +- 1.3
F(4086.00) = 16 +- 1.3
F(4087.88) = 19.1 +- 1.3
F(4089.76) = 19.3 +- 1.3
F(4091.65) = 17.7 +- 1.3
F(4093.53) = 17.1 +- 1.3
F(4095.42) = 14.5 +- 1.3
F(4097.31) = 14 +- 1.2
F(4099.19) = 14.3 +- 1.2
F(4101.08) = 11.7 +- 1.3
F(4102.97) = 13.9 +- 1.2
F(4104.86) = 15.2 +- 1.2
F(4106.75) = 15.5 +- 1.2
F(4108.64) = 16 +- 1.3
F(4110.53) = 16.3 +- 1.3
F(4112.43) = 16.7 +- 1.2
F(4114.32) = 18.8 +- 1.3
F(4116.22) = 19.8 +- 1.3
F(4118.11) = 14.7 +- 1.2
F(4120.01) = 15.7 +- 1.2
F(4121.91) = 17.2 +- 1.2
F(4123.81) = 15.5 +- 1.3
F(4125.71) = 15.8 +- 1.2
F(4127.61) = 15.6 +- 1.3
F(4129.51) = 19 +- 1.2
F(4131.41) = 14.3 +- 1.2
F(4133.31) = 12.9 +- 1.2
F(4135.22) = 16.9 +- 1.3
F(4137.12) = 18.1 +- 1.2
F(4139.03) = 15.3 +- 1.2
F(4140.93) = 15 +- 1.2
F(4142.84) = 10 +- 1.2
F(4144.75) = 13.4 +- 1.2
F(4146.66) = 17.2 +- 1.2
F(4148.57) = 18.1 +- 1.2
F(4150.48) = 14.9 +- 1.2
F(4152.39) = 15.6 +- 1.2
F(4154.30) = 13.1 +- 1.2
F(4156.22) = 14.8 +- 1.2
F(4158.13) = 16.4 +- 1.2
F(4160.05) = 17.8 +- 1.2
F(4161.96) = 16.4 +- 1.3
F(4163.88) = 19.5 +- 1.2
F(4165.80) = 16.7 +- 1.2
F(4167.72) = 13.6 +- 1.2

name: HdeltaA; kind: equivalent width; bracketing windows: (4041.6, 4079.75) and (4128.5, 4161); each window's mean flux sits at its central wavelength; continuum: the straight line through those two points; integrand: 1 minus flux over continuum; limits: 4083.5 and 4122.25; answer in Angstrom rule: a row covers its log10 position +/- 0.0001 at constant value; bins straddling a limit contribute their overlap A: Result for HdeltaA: -3.6 Angstrom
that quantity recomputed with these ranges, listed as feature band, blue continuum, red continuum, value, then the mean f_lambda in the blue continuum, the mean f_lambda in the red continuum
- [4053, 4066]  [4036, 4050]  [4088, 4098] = 1.17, 14.4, 16.8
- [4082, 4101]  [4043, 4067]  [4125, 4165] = -2.07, 13.7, 15.7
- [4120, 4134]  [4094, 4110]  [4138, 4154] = -1.03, 14.5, 14.9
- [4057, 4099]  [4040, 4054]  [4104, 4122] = 1.44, 14.3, 16.6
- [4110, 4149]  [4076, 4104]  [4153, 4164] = -0.47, 15.4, 16.1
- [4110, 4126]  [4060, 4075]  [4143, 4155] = -2.44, 13.7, 15.1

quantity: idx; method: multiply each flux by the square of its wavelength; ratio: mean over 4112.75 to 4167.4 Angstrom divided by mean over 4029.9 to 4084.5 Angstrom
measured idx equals 1.15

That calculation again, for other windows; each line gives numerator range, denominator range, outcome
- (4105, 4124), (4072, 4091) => 1.06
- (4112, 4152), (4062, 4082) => 1.18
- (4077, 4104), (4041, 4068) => 1.15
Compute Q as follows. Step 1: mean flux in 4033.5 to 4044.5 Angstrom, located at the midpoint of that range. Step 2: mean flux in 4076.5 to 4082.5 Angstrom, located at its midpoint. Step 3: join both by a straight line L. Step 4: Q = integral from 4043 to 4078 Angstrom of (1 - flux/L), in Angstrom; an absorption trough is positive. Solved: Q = 2.3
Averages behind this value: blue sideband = 15.2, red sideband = 14.8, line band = 14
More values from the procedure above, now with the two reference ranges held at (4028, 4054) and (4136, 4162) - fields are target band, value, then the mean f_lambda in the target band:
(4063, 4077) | 1.0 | 13.8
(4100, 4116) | -0.6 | 15.7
